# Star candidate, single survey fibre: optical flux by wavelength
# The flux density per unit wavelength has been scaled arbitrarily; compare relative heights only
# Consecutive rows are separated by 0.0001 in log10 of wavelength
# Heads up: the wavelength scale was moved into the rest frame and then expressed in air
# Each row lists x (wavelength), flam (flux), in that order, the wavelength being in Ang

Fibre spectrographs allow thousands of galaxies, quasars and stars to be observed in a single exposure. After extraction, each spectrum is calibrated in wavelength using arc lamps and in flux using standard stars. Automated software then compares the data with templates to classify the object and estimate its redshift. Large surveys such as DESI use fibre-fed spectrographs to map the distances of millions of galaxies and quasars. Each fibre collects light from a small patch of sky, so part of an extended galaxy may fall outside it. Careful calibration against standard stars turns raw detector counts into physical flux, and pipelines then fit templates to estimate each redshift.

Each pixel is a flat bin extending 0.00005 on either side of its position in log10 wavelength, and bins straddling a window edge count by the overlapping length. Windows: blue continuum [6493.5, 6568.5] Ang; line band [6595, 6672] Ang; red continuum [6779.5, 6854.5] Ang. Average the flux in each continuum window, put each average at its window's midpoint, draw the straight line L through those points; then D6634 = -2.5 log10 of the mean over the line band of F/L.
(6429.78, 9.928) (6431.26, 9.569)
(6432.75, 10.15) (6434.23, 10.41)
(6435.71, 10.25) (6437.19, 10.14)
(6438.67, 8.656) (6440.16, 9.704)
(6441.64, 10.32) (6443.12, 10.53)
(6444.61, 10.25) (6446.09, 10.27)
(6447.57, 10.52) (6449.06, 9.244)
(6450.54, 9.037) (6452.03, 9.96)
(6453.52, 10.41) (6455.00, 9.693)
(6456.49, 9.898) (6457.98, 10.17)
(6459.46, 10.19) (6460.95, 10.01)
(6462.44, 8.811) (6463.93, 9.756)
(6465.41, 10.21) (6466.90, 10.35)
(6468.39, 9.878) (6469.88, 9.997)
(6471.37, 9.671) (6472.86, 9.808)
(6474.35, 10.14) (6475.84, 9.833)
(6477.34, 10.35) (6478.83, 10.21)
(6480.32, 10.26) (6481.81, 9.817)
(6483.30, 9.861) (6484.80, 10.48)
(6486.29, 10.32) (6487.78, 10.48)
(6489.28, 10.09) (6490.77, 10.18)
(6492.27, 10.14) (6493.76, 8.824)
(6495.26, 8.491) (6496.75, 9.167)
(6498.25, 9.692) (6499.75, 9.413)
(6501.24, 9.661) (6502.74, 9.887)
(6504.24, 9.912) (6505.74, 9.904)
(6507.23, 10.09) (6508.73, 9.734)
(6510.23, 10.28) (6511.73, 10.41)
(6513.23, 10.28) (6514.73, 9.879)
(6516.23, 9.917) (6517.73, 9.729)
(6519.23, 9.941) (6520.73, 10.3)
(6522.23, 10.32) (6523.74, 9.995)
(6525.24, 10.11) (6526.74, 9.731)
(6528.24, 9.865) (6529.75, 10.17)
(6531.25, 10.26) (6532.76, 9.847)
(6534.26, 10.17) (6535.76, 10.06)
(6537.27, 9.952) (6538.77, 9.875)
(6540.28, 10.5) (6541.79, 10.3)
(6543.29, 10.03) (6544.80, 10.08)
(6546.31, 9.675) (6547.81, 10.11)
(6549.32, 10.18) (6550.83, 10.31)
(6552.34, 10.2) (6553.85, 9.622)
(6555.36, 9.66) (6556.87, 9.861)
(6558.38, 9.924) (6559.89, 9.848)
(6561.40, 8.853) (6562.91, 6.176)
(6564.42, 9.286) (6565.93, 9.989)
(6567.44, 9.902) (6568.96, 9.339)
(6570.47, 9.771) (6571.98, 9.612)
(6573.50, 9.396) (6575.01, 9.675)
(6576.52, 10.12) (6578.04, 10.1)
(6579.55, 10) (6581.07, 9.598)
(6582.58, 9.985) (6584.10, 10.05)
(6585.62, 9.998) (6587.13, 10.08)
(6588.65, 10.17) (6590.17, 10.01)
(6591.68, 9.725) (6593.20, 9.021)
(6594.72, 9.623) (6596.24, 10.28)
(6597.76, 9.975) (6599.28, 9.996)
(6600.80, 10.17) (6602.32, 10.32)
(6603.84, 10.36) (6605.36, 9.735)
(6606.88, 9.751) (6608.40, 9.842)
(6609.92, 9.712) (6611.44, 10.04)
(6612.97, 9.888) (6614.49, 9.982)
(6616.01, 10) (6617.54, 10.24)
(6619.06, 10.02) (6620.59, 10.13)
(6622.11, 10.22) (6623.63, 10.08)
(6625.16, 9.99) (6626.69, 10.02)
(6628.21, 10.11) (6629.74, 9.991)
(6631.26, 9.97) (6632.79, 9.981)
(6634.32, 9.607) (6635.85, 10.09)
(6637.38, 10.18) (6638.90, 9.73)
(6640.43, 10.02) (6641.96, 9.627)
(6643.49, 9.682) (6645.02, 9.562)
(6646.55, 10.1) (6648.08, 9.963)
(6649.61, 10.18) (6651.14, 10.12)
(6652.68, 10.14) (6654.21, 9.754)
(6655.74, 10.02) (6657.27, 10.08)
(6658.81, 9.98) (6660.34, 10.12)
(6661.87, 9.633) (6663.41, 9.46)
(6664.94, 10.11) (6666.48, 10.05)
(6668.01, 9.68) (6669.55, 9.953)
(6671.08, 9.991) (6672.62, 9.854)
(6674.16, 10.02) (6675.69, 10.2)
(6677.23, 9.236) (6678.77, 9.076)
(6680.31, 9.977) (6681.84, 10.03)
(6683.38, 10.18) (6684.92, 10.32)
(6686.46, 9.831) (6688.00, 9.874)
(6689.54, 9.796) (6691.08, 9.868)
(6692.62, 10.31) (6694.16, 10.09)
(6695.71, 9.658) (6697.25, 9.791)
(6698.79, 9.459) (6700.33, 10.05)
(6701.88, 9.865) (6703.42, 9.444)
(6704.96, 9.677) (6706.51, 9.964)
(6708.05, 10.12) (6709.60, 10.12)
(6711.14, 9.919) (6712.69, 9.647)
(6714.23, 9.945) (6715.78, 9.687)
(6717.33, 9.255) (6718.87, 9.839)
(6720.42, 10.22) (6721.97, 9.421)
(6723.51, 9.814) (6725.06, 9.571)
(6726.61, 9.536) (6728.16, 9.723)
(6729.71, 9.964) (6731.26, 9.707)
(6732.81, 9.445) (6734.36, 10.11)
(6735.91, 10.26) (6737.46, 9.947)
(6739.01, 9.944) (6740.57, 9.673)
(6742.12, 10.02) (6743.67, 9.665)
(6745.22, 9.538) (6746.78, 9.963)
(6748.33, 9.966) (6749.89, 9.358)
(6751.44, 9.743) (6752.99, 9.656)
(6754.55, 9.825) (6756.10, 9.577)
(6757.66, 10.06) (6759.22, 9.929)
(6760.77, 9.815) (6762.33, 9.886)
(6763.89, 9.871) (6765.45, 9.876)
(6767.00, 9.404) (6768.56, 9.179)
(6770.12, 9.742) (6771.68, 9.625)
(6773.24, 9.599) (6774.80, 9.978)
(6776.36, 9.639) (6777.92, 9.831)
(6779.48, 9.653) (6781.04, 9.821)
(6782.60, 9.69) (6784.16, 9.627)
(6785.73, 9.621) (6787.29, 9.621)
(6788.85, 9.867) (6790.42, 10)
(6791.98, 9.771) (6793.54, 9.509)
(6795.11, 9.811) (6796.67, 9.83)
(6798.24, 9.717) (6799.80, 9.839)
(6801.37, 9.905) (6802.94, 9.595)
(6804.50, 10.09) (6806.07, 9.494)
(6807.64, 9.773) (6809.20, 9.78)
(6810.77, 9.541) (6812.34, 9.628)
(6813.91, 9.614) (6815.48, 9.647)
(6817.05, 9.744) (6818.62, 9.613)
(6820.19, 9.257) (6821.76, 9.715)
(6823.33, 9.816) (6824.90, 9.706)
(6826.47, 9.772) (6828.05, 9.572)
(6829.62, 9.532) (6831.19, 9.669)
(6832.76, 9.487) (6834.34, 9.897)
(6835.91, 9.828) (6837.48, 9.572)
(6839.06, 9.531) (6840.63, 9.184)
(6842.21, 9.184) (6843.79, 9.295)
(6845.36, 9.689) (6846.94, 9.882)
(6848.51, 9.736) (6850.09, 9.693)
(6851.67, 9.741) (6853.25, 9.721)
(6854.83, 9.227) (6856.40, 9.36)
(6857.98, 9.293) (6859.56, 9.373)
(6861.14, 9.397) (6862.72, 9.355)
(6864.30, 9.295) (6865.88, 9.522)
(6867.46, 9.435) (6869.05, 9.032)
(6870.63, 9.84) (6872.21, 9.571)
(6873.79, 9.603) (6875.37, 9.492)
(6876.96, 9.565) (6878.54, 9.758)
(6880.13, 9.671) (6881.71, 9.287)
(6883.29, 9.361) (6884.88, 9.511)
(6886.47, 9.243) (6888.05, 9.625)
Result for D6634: -0.02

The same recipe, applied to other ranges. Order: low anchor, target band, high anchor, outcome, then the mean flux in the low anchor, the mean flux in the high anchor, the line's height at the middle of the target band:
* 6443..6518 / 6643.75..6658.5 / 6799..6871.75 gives -0.024 mag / 9.92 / 9.58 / 9.76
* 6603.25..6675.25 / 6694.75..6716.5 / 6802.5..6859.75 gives 0.002 mag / 9.95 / 9.6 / 9.83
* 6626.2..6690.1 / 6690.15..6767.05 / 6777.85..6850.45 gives 0.000 mag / 9.91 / 9.67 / 9.8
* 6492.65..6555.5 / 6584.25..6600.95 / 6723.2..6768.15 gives -0.003 mag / 9.92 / 9.78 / 9.88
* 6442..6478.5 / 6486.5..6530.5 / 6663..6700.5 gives 0.006 mag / 9.96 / 9.88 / 9.94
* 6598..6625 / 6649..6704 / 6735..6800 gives 0.002 mag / 10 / 9.76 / 9.92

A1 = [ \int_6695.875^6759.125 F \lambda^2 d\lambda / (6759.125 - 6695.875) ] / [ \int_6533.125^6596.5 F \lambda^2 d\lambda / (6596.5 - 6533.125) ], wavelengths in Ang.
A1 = 1.05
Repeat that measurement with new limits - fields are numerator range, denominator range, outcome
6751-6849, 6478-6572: 1.07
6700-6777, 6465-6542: 1.05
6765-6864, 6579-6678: 1.02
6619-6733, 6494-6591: 1.05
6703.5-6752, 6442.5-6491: 1.06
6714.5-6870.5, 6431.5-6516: 1.07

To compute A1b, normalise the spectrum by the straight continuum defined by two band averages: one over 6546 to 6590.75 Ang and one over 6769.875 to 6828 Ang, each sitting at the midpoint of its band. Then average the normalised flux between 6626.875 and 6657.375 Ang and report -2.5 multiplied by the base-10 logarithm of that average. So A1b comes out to -0.03 mag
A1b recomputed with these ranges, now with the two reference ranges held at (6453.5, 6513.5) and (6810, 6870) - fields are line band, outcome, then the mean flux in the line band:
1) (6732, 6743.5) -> -0.03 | 9.9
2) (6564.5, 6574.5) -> 0.02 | 9.64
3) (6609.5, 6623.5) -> -0.03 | 10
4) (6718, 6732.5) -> -0.01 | 9.74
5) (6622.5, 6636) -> -0.02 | 9.98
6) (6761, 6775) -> -0.01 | 9.67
